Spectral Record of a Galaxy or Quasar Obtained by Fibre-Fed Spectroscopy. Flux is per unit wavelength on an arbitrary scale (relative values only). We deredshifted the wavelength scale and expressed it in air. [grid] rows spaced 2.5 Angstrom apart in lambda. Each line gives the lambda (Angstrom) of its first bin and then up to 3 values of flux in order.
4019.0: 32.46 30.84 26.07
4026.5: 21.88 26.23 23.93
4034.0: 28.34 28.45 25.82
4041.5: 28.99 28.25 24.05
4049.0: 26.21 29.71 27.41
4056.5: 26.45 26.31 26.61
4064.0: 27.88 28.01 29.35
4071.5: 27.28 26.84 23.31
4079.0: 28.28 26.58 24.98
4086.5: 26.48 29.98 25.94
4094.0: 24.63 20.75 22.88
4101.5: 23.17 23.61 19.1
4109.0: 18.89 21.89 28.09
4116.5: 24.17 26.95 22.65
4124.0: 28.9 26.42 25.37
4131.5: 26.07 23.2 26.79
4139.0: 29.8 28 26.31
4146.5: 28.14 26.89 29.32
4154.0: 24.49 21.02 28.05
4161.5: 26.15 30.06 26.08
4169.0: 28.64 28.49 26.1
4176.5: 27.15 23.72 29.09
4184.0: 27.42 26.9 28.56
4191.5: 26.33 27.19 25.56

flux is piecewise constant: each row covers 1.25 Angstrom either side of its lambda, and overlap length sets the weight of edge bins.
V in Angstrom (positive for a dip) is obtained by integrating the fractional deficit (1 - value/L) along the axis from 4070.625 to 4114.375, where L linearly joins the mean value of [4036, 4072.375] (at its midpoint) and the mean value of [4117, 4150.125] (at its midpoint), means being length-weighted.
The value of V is 4.0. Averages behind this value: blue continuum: 27.4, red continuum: 26.5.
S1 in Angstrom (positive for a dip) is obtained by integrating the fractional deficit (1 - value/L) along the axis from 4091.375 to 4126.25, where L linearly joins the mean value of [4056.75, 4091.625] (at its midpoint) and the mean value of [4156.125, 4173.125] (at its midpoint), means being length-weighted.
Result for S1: 4.4 Angstrom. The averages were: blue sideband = 27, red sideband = 27.2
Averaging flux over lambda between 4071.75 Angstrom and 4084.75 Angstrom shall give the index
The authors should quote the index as 26.1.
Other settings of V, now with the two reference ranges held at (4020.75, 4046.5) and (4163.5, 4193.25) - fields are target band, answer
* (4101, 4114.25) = 2.5 Angstrom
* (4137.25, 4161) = 0.3 Angstrom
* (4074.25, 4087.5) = 0.4 Angstrom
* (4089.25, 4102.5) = 1.5 Angstrom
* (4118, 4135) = 0.9 Angstrom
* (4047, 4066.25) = -0.3 Angstrom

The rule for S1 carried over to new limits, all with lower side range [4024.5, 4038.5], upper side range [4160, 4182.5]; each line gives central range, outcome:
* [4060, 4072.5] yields -0.79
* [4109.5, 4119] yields 0.75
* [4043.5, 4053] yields -0.37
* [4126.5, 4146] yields 0.24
